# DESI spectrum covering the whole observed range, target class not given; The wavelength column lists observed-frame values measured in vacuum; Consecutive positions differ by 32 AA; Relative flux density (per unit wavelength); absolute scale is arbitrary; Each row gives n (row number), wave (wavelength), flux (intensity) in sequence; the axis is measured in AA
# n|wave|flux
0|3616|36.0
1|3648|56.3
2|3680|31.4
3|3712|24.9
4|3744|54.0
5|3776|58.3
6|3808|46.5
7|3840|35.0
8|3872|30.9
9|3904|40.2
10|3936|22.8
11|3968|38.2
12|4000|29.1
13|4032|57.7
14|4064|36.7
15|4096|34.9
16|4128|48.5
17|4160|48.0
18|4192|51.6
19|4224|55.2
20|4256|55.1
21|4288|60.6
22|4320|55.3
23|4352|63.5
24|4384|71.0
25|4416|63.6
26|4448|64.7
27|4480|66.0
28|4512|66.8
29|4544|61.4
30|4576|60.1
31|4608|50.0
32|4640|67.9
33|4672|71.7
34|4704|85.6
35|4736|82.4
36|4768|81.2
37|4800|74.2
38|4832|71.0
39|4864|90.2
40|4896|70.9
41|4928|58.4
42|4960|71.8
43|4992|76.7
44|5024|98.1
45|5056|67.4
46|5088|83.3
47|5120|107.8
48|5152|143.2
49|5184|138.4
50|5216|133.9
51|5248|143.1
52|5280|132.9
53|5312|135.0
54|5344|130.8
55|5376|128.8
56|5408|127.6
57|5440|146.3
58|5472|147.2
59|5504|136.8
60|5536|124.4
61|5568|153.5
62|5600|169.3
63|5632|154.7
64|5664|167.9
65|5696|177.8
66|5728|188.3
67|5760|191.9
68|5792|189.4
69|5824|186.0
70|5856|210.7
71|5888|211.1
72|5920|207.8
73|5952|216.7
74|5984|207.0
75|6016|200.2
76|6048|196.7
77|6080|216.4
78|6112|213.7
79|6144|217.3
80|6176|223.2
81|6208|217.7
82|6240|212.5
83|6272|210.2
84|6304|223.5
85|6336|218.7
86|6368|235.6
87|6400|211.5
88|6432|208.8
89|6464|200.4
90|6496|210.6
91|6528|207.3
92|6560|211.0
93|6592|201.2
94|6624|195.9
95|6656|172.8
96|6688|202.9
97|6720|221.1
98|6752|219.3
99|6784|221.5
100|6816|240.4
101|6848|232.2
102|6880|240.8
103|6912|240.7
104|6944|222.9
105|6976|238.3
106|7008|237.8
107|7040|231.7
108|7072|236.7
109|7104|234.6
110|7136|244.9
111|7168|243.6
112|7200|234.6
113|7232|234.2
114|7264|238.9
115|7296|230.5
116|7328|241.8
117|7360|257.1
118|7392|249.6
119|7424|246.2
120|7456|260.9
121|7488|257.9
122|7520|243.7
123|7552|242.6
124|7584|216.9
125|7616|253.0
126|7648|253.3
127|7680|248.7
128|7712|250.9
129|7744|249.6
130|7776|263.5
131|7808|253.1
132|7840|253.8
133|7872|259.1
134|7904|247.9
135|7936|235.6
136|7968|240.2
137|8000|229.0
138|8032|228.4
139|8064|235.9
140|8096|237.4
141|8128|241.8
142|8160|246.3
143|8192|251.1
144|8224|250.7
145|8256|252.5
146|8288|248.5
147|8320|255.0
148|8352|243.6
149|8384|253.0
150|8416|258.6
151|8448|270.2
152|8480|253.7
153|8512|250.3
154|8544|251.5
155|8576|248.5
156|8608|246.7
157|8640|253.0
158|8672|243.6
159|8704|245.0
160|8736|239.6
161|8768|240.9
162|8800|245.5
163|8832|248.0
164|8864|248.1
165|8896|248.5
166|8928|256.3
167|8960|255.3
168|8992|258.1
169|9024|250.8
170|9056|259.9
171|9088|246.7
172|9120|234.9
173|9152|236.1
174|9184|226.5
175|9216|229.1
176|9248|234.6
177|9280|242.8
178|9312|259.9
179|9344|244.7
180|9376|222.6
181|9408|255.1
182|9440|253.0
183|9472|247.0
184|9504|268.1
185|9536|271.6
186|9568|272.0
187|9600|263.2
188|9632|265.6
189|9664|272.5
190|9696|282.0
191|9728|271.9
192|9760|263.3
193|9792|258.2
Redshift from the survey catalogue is 0.29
